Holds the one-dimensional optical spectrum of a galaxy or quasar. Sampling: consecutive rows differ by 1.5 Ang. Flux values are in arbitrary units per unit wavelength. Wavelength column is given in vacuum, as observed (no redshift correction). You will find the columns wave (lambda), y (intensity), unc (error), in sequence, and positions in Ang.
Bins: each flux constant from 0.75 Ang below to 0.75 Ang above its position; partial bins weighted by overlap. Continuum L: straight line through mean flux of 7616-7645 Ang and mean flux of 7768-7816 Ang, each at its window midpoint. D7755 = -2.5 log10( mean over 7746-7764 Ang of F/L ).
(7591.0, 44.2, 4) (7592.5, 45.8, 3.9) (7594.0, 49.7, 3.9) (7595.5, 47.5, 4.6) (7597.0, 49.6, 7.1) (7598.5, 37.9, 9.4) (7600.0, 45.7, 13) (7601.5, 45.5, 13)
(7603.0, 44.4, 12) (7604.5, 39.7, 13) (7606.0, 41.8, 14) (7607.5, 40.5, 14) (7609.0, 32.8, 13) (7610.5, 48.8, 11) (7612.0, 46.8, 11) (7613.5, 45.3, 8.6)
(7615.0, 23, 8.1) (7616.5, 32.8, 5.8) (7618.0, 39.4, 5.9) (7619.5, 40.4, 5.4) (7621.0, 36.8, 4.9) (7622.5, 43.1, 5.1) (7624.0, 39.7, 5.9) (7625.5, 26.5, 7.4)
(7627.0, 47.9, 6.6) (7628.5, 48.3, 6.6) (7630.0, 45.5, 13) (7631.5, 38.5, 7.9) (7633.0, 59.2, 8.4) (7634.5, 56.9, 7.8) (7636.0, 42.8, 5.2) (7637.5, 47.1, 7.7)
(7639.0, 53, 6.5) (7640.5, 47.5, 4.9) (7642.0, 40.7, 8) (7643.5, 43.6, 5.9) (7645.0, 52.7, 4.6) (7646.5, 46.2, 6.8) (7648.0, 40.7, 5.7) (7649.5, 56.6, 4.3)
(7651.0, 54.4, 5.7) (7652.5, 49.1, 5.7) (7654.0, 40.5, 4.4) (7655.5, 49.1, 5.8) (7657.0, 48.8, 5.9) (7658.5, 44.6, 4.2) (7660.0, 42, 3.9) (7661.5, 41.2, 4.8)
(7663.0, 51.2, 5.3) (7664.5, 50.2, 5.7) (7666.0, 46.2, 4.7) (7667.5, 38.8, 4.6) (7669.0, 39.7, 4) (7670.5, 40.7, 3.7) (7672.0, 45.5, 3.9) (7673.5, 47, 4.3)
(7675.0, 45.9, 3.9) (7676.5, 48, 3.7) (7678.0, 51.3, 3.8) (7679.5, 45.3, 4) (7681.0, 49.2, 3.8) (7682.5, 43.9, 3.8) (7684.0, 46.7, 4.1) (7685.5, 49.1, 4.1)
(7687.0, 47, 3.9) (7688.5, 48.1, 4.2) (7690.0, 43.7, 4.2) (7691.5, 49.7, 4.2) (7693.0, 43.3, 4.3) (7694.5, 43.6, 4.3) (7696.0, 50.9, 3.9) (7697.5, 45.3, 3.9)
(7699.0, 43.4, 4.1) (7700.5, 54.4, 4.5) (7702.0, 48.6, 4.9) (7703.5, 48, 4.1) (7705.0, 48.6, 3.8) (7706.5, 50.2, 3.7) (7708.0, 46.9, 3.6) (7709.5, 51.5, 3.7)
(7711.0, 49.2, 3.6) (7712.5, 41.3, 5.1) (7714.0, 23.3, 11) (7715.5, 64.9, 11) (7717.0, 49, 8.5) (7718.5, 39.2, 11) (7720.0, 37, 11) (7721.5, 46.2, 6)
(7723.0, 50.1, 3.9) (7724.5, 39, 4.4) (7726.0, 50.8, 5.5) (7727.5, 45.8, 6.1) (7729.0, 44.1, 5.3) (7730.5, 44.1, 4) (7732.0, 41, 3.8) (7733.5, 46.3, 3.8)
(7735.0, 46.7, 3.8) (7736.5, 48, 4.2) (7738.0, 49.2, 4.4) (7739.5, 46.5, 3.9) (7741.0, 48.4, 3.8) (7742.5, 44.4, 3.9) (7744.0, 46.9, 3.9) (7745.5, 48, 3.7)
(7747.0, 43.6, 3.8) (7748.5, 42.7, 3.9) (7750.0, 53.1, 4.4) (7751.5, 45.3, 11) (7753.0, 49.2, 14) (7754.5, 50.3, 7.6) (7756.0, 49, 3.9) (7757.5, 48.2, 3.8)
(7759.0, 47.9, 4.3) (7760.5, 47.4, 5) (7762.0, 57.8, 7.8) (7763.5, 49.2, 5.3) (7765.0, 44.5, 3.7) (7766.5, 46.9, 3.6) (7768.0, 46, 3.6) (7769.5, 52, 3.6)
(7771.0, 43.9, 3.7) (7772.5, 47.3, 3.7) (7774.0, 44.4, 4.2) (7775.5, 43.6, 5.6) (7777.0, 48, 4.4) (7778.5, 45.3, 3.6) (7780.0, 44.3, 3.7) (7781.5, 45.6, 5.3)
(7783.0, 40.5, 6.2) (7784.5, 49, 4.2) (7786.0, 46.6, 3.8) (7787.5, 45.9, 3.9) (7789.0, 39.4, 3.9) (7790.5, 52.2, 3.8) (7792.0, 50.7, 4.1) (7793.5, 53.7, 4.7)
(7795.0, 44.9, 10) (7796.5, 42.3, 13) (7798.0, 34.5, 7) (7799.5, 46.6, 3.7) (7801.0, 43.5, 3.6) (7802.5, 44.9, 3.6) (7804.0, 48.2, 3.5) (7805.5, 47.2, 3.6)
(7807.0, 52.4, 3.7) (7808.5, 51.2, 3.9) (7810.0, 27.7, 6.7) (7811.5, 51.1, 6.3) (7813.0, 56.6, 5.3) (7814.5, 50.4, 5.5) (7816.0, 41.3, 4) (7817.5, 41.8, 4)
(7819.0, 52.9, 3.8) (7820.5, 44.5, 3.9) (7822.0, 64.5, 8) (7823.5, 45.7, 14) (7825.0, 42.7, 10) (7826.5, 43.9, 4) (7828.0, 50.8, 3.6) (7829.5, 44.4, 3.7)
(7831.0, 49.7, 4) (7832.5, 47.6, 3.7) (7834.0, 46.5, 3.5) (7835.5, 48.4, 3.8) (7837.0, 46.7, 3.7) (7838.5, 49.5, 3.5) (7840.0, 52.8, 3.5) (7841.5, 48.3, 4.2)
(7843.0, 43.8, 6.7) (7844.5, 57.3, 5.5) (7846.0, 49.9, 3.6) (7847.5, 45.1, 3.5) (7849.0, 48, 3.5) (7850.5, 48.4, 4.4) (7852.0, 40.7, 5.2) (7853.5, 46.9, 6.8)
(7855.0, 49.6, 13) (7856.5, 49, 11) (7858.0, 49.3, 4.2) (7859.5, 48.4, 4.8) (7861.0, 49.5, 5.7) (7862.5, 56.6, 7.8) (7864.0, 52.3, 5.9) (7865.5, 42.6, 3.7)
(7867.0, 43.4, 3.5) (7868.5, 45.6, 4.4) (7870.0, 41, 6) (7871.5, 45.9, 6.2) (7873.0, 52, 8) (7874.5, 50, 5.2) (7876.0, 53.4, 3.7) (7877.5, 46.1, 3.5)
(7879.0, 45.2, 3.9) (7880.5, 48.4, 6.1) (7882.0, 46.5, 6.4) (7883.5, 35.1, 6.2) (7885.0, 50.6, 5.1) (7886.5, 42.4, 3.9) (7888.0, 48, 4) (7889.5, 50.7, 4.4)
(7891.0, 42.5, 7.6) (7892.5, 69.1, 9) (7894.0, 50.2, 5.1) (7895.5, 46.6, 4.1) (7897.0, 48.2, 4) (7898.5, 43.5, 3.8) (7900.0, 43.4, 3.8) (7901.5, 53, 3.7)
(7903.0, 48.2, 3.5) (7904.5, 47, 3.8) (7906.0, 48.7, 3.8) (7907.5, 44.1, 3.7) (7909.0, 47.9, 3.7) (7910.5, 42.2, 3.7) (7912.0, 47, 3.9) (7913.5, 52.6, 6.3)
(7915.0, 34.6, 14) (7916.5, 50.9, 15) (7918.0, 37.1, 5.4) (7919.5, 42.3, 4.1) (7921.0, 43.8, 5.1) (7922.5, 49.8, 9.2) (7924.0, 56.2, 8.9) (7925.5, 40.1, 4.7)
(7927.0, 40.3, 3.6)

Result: -0.07 mag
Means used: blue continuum 44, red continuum 46.2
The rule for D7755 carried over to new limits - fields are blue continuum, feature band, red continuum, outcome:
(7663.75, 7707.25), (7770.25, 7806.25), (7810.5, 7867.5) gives 0.053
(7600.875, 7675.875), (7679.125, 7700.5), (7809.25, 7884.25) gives -0.039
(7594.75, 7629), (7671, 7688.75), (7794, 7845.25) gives -0.099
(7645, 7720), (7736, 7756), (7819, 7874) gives -0.005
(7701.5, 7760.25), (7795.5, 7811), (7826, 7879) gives 0.082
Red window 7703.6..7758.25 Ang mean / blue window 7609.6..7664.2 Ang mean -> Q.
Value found 1.0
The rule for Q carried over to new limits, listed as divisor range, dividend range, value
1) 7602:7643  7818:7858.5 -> 1.14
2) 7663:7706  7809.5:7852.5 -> 1.03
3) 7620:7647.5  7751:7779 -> 1.06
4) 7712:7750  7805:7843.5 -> 1.06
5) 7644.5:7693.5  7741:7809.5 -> 1.01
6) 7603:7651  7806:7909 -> 1.10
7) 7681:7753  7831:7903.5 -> 1.04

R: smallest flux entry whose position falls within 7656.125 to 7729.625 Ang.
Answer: 23.3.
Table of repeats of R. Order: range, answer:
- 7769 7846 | 27.7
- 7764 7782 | 43.6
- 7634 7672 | 38.8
